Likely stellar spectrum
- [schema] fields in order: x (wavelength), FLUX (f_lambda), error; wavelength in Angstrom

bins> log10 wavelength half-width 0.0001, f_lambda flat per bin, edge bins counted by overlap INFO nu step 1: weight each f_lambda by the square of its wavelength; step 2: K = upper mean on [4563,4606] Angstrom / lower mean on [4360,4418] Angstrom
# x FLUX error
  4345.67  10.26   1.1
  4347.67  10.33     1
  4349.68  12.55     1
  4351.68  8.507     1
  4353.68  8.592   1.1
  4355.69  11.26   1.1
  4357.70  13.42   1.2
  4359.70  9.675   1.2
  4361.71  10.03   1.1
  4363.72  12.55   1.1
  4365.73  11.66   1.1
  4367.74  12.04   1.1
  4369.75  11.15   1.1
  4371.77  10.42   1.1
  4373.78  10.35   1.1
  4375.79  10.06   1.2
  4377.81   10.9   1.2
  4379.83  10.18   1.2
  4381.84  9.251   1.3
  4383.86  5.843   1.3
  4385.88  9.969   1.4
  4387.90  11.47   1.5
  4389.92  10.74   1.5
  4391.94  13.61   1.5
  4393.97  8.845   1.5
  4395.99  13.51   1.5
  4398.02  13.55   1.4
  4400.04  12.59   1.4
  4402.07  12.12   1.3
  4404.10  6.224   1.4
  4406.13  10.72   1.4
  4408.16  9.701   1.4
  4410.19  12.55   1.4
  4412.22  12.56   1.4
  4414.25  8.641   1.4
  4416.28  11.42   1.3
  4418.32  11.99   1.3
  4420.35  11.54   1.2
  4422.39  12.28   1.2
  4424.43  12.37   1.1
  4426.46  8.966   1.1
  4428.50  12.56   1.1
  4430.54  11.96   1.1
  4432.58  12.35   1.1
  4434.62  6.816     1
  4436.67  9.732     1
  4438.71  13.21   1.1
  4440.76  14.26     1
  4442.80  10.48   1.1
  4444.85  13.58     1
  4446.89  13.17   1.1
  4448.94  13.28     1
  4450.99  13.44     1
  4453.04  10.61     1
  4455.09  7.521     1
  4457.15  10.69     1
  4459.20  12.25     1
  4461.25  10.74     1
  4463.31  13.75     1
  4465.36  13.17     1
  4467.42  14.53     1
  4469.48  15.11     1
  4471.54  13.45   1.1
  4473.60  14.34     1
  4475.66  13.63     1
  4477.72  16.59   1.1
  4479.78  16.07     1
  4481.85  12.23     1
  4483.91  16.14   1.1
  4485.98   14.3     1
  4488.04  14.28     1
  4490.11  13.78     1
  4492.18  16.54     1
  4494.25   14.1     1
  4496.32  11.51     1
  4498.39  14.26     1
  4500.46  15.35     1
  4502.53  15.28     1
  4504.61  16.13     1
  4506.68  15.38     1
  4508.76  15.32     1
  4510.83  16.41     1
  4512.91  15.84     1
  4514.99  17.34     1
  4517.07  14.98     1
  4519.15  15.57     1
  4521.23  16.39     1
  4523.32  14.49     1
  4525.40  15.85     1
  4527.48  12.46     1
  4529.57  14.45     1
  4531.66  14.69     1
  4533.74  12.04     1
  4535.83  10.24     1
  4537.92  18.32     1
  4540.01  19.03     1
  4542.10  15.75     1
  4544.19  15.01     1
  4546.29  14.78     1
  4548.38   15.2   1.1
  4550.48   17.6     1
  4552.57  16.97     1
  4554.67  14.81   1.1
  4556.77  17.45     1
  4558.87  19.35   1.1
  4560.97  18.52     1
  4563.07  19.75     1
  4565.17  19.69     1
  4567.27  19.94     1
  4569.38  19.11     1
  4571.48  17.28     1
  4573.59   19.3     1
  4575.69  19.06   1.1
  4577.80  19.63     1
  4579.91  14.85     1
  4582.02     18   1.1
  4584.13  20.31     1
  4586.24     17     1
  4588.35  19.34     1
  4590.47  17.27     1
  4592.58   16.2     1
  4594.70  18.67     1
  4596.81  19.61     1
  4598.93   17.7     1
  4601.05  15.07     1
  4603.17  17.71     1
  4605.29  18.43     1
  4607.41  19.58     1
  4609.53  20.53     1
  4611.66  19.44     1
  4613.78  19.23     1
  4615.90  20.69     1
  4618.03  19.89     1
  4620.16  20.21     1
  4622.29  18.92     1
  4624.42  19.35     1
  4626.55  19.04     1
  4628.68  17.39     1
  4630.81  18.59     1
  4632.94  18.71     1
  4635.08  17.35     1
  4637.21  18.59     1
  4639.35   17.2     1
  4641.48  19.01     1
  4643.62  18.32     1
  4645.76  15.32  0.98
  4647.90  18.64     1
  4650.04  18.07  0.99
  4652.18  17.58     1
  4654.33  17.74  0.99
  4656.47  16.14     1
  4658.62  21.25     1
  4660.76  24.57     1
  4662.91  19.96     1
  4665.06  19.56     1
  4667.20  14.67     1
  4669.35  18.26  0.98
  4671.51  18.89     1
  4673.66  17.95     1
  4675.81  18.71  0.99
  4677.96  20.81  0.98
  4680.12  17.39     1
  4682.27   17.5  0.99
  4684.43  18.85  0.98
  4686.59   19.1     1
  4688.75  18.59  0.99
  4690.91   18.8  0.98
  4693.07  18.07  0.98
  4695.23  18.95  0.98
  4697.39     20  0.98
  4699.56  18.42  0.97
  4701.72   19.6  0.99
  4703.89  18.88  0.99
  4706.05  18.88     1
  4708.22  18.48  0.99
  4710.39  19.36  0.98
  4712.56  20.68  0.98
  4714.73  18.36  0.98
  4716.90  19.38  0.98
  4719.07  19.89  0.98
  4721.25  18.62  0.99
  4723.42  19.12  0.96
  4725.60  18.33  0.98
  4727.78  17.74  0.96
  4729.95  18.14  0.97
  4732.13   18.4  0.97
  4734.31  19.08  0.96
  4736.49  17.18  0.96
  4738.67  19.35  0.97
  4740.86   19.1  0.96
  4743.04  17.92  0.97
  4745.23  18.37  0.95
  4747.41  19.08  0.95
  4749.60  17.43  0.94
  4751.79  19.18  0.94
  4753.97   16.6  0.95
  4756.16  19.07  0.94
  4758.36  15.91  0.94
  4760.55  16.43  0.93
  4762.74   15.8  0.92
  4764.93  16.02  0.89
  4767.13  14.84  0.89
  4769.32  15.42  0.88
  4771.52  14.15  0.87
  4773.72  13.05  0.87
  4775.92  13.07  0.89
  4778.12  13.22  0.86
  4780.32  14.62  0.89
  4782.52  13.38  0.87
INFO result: 1.84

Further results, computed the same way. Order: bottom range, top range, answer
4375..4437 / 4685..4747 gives 1.99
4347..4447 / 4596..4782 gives 1.87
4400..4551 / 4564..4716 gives 1.49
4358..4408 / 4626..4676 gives 1.93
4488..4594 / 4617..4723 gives 1.21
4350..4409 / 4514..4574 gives 1.65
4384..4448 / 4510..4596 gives 1.58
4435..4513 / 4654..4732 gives 1.52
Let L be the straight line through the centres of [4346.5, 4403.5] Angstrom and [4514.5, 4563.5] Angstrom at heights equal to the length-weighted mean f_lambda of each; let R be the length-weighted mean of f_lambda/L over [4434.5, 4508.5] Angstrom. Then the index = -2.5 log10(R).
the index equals 0.03 mag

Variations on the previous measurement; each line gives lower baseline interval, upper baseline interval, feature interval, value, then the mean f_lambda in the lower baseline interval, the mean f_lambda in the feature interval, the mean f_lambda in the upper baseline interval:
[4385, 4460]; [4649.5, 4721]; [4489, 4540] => -0.071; 11.4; 14.9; 18.9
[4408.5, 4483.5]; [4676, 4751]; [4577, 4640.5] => -0.142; 12.3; 18.5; 18.8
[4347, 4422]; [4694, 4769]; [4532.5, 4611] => -0.180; 10.8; 17.6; 18.3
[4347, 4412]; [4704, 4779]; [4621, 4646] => -0.177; 10.8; 18.3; 17.5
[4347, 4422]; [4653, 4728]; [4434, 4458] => 0.089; 10.8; 11.5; 18.9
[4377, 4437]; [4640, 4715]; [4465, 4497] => -0.113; 10.8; 14.4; 18.7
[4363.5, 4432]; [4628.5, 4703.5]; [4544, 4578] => -0.147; 11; 17.9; 18.5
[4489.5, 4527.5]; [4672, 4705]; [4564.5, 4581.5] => -0.130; 15.2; 18.6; 18.8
